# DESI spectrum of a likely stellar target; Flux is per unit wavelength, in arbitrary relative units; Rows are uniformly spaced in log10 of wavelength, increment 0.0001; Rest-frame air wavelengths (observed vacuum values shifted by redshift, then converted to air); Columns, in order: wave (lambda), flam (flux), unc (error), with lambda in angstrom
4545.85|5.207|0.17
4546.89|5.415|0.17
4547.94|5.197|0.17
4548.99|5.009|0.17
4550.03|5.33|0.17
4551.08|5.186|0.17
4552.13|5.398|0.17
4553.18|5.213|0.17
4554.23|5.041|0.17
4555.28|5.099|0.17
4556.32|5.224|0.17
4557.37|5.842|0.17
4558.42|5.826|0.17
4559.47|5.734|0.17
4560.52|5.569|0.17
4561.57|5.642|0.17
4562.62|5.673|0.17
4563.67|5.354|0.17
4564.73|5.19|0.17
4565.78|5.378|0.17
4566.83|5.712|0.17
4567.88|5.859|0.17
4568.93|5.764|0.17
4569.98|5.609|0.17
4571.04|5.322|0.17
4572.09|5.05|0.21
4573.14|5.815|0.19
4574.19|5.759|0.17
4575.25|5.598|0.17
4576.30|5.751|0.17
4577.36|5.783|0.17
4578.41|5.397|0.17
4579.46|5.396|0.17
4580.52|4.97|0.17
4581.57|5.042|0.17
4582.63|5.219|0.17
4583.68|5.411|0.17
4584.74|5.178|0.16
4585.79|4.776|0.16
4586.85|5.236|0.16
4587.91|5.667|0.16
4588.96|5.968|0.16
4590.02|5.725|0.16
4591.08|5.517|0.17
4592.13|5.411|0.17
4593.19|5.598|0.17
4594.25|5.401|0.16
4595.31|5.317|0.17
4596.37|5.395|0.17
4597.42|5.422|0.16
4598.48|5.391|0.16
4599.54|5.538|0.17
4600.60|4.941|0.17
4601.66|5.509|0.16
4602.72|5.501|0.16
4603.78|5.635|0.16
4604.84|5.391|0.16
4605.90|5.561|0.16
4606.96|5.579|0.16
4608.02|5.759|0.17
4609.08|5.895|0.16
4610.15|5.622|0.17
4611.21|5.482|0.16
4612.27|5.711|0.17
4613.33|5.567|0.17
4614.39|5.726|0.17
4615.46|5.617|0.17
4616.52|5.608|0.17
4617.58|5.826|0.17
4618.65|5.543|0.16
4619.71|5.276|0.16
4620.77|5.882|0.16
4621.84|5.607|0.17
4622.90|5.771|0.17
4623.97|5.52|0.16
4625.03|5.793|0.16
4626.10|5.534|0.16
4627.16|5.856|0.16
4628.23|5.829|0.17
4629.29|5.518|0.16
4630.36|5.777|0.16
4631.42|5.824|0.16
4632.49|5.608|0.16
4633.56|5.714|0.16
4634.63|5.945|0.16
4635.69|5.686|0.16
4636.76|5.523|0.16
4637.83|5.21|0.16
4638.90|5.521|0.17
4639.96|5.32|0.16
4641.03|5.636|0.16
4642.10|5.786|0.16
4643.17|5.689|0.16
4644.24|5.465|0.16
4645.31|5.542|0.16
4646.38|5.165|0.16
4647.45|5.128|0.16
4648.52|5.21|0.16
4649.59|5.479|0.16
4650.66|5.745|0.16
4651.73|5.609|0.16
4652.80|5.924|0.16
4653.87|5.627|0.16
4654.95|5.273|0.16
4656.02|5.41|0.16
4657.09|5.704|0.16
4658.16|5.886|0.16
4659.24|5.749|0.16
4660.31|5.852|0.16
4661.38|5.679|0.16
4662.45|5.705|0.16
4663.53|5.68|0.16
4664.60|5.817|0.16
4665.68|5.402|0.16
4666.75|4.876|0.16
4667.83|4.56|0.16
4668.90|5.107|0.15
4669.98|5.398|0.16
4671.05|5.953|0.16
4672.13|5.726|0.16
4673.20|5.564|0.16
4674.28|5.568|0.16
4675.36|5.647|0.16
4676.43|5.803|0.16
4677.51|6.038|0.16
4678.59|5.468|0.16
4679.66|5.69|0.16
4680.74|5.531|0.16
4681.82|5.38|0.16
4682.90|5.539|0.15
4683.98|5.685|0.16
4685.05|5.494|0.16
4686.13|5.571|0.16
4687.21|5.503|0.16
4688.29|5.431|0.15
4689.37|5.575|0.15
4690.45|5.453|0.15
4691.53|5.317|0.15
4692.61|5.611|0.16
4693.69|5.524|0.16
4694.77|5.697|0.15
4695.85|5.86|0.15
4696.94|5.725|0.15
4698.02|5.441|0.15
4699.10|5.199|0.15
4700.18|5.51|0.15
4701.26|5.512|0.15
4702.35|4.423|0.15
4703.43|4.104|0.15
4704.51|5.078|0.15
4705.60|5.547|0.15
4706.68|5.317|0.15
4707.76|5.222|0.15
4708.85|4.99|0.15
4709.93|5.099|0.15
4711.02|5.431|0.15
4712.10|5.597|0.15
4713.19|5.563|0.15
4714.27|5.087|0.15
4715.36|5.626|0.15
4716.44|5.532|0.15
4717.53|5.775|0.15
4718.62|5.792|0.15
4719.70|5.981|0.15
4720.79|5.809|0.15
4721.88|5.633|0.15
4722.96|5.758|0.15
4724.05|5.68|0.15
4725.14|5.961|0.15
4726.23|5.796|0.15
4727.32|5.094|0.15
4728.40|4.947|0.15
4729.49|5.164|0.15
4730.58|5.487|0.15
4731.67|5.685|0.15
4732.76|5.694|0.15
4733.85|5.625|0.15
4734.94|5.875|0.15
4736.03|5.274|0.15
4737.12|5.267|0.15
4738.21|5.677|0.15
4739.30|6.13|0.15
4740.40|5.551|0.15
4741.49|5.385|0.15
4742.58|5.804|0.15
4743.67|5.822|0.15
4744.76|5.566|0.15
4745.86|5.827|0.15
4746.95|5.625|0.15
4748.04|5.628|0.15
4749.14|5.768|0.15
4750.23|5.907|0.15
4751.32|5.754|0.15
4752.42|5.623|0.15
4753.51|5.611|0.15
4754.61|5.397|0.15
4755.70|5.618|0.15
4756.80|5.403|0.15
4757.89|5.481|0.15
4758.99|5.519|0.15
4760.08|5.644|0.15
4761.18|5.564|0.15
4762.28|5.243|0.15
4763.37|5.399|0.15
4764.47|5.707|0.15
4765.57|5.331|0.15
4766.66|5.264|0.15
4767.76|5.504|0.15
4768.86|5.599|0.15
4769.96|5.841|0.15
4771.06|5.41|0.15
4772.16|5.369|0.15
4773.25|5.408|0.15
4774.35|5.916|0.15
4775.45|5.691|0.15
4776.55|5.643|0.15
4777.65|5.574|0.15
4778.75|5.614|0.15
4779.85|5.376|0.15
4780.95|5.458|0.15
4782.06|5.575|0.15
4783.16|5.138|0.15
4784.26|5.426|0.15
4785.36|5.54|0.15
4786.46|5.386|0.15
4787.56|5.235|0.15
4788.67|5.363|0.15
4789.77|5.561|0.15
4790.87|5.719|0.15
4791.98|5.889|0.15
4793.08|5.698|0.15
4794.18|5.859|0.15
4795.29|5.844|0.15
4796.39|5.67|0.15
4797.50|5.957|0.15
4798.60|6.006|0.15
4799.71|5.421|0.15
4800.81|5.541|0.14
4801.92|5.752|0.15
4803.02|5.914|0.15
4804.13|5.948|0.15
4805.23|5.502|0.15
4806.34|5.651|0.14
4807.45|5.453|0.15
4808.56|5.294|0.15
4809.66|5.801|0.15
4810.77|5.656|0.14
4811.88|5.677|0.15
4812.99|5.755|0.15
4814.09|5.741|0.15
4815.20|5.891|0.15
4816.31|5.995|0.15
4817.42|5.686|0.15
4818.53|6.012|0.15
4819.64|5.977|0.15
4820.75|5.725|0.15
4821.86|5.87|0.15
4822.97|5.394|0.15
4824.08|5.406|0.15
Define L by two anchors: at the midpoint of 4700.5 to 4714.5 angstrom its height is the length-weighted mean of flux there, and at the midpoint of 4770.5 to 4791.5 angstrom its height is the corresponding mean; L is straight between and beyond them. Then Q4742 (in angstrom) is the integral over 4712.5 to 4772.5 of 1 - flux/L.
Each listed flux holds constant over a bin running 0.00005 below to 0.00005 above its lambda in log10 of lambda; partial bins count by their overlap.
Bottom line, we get -3.00 angstrom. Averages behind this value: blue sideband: 5.16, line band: 5.58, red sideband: 5.5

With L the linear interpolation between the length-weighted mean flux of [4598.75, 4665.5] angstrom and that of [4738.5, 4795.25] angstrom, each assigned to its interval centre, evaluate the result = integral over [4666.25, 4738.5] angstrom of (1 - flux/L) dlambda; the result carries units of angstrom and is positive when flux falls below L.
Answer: 1.5 angstrom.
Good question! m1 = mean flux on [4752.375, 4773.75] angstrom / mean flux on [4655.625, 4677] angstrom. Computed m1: 1.0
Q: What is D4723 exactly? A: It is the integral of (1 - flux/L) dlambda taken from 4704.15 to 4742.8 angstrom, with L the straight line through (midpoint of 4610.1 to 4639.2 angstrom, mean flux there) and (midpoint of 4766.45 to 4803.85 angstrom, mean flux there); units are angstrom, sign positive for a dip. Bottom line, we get 0.63 angstrom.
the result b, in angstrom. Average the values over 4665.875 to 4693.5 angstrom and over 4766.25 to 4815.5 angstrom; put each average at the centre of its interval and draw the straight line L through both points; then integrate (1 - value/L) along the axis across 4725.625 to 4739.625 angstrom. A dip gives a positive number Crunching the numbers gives 0.1 angstrom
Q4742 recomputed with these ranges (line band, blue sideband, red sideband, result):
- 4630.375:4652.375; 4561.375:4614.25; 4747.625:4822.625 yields -0.1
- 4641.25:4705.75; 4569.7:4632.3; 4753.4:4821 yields 0.8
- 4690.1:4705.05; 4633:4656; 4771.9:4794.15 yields 0.6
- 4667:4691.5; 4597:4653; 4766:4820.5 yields 0.4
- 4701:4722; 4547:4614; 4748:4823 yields 0.8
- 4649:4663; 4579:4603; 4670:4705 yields -0.5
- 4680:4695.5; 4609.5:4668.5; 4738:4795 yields 0.1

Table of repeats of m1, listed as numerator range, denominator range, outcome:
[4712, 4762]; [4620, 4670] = 1.01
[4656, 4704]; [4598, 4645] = 0.98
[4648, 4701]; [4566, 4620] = 1.01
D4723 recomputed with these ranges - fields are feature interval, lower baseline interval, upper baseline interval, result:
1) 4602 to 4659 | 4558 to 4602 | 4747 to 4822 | -1.0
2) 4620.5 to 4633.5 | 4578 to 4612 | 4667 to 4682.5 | -0.6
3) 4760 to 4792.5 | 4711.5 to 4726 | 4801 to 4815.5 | 1.0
